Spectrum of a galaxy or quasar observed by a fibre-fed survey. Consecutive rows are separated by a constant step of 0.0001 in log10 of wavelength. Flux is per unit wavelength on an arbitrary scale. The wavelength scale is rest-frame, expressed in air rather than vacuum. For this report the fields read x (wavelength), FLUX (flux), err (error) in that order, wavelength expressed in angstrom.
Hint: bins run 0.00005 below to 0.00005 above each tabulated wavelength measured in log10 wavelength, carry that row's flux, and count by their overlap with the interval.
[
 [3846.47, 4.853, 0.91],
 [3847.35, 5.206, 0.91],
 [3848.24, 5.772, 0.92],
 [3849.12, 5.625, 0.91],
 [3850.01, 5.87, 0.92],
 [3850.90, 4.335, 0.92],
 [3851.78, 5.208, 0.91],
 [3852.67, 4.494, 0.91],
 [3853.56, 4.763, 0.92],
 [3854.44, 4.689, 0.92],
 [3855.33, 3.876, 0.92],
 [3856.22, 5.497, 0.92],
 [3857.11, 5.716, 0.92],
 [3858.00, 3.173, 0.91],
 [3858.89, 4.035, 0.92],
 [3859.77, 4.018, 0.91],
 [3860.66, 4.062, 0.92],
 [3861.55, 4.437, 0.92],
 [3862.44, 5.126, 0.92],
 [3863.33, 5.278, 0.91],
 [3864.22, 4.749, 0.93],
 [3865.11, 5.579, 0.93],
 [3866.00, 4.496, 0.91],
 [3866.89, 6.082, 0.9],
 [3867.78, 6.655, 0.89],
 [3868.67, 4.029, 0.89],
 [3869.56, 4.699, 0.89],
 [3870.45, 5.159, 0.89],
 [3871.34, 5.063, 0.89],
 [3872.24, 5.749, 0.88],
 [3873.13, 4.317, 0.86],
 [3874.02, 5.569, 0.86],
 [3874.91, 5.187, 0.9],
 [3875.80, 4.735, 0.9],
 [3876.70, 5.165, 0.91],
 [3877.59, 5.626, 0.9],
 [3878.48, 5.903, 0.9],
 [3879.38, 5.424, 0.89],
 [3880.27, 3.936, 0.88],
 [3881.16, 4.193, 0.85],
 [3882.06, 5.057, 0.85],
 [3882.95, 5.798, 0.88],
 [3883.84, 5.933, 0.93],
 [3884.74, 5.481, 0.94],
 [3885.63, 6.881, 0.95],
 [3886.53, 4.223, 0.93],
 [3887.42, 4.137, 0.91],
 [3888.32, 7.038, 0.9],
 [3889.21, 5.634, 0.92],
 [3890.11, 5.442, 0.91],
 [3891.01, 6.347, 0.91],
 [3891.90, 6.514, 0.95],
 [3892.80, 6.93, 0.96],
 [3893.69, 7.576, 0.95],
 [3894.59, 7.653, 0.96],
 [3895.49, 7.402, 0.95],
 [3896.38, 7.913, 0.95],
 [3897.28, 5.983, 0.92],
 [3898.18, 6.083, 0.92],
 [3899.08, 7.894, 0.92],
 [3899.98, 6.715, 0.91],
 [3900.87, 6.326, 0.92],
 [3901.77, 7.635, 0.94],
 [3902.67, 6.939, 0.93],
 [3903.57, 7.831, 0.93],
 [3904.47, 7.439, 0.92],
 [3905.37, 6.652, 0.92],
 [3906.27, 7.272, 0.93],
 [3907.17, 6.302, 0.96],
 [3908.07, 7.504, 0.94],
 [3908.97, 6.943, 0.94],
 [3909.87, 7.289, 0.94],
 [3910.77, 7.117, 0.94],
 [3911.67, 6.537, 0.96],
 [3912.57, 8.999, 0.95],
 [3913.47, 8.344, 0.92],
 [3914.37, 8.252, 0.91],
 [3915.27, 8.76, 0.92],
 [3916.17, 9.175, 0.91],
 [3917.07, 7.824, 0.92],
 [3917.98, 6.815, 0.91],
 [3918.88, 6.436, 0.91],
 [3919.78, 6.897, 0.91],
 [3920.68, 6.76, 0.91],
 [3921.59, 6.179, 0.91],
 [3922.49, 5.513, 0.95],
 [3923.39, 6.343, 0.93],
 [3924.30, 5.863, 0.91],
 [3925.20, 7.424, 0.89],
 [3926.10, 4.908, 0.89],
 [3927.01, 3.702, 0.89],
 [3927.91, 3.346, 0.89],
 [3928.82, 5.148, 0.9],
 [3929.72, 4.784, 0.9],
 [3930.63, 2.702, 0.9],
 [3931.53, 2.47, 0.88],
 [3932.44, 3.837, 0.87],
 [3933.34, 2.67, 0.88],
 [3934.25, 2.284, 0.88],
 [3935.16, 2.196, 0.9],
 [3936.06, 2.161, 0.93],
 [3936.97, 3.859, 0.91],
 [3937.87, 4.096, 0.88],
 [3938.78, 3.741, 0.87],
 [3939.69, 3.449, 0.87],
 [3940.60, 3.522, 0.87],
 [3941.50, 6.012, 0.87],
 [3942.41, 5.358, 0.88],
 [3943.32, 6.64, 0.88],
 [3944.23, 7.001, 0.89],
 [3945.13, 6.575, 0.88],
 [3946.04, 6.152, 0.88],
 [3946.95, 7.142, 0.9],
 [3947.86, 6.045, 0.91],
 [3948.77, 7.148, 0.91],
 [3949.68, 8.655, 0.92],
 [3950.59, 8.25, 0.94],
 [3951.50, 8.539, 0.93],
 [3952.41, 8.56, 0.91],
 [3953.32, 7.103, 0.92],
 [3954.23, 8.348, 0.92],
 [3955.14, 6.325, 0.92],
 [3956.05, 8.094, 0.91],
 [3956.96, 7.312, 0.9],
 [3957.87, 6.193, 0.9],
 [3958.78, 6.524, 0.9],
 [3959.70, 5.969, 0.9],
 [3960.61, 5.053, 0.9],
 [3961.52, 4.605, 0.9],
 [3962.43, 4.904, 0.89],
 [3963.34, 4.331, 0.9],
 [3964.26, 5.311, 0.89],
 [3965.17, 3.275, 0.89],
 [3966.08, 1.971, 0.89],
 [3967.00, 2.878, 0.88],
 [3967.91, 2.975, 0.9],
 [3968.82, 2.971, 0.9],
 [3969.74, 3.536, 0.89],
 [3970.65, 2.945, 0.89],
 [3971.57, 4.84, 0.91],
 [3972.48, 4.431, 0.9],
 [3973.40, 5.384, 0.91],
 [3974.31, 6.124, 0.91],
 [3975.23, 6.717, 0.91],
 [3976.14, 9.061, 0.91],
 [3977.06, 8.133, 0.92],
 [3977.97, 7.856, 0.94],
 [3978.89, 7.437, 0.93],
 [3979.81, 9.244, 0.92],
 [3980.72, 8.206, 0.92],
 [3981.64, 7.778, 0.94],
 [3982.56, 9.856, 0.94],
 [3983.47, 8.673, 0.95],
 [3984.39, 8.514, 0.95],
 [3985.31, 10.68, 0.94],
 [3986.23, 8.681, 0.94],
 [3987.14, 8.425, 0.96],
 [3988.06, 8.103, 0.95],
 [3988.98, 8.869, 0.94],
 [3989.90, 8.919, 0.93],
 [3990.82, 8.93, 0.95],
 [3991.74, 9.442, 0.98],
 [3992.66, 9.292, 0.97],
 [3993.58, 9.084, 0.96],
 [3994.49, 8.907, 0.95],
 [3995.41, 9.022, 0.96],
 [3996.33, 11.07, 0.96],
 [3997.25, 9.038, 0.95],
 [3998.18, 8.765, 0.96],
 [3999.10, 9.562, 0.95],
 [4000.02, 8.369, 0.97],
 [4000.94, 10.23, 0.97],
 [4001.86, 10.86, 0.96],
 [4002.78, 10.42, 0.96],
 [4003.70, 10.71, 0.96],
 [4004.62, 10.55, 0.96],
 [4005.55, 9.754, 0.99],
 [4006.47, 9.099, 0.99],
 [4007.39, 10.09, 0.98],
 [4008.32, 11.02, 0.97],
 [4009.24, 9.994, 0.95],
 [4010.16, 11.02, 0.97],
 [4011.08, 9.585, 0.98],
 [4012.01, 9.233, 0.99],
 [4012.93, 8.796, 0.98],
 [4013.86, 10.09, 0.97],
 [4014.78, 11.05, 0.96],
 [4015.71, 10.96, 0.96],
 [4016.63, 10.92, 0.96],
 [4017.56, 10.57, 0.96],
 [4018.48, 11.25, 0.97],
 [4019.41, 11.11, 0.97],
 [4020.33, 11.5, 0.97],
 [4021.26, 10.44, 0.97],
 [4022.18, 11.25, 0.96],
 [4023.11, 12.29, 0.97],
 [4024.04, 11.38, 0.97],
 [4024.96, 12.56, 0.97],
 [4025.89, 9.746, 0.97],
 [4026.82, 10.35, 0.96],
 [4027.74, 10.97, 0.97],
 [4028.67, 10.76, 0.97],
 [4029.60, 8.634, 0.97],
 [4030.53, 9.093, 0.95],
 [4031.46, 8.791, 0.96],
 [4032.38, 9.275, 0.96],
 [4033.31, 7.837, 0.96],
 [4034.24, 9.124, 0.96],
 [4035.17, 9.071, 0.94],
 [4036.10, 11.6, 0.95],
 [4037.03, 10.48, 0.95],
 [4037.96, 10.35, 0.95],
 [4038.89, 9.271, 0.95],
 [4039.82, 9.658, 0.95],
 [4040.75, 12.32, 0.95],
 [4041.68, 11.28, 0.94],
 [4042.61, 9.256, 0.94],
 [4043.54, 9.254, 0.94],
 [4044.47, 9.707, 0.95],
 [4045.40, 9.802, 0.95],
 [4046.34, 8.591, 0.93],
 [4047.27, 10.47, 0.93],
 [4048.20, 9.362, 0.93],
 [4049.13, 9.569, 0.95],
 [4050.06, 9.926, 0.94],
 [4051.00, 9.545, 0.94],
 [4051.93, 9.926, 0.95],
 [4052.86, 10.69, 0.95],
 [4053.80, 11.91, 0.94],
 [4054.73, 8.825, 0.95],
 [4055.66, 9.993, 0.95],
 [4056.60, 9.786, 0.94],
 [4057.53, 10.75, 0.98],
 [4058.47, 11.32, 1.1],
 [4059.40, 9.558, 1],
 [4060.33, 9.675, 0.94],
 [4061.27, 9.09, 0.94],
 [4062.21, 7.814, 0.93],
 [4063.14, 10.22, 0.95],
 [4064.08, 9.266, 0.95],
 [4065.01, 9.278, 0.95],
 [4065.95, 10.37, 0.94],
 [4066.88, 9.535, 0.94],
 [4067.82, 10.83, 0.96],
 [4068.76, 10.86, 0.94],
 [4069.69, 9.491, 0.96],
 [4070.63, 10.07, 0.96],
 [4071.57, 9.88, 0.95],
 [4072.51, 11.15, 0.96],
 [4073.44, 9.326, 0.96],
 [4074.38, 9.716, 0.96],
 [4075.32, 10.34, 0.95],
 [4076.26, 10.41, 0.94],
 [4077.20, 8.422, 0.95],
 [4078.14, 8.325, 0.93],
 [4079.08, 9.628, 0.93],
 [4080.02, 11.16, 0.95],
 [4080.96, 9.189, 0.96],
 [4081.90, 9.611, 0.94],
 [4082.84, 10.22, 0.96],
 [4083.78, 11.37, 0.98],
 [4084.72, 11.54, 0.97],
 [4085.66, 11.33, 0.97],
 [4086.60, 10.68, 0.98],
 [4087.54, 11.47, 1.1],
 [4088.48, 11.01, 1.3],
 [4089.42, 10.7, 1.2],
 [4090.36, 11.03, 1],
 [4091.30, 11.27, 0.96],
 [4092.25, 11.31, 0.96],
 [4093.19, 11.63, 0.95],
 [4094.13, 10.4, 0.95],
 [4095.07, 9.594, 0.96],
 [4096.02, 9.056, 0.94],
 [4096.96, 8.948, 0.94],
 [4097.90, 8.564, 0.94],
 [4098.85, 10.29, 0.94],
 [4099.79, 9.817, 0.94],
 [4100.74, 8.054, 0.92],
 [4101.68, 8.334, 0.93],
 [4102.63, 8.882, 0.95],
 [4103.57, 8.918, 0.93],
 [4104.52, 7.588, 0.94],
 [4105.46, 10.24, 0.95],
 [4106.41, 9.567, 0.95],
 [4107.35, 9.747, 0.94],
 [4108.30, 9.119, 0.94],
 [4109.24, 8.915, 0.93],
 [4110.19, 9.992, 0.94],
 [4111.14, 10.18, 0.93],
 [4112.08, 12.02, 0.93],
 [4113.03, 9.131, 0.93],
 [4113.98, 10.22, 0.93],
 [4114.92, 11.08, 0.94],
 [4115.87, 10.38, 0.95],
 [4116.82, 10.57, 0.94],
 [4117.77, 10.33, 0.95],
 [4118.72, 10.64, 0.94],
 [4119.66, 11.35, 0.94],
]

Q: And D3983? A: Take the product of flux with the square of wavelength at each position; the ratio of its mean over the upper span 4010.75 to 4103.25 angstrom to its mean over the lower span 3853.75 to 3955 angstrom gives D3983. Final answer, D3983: 1.87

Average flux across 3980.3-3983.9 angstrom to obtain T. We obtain 8.63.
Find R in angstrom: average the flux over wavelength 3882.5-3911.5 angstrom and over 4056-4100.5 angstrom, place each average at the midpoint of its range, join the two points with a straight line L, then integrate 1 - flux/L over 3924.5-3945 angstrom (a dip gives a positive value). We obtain 8.80 angstrom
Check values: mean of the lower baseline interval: 6.65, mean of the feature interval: 4.21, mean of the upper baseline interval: 10.1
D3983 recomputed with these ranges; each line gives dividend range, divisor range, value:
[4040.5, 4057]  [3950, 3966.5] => 1.69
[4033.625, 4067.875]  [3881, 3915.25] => 1.59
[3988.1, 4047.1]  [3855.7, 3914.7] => 1.79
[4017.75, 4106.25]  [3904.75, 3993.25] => 1.68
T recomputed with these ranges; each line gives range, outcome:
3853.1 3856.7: 4.71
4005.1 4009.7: 10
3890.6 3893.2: 6.6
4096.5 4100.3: 9.38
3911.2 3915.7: 8.18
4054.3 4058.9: 10.1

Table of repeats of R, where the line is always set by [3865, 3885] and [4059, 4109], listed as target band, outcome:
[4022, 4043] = -3.6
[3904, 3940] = 2.8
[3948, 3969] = 3.3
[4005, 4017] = -2.7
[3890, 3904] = -3.2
